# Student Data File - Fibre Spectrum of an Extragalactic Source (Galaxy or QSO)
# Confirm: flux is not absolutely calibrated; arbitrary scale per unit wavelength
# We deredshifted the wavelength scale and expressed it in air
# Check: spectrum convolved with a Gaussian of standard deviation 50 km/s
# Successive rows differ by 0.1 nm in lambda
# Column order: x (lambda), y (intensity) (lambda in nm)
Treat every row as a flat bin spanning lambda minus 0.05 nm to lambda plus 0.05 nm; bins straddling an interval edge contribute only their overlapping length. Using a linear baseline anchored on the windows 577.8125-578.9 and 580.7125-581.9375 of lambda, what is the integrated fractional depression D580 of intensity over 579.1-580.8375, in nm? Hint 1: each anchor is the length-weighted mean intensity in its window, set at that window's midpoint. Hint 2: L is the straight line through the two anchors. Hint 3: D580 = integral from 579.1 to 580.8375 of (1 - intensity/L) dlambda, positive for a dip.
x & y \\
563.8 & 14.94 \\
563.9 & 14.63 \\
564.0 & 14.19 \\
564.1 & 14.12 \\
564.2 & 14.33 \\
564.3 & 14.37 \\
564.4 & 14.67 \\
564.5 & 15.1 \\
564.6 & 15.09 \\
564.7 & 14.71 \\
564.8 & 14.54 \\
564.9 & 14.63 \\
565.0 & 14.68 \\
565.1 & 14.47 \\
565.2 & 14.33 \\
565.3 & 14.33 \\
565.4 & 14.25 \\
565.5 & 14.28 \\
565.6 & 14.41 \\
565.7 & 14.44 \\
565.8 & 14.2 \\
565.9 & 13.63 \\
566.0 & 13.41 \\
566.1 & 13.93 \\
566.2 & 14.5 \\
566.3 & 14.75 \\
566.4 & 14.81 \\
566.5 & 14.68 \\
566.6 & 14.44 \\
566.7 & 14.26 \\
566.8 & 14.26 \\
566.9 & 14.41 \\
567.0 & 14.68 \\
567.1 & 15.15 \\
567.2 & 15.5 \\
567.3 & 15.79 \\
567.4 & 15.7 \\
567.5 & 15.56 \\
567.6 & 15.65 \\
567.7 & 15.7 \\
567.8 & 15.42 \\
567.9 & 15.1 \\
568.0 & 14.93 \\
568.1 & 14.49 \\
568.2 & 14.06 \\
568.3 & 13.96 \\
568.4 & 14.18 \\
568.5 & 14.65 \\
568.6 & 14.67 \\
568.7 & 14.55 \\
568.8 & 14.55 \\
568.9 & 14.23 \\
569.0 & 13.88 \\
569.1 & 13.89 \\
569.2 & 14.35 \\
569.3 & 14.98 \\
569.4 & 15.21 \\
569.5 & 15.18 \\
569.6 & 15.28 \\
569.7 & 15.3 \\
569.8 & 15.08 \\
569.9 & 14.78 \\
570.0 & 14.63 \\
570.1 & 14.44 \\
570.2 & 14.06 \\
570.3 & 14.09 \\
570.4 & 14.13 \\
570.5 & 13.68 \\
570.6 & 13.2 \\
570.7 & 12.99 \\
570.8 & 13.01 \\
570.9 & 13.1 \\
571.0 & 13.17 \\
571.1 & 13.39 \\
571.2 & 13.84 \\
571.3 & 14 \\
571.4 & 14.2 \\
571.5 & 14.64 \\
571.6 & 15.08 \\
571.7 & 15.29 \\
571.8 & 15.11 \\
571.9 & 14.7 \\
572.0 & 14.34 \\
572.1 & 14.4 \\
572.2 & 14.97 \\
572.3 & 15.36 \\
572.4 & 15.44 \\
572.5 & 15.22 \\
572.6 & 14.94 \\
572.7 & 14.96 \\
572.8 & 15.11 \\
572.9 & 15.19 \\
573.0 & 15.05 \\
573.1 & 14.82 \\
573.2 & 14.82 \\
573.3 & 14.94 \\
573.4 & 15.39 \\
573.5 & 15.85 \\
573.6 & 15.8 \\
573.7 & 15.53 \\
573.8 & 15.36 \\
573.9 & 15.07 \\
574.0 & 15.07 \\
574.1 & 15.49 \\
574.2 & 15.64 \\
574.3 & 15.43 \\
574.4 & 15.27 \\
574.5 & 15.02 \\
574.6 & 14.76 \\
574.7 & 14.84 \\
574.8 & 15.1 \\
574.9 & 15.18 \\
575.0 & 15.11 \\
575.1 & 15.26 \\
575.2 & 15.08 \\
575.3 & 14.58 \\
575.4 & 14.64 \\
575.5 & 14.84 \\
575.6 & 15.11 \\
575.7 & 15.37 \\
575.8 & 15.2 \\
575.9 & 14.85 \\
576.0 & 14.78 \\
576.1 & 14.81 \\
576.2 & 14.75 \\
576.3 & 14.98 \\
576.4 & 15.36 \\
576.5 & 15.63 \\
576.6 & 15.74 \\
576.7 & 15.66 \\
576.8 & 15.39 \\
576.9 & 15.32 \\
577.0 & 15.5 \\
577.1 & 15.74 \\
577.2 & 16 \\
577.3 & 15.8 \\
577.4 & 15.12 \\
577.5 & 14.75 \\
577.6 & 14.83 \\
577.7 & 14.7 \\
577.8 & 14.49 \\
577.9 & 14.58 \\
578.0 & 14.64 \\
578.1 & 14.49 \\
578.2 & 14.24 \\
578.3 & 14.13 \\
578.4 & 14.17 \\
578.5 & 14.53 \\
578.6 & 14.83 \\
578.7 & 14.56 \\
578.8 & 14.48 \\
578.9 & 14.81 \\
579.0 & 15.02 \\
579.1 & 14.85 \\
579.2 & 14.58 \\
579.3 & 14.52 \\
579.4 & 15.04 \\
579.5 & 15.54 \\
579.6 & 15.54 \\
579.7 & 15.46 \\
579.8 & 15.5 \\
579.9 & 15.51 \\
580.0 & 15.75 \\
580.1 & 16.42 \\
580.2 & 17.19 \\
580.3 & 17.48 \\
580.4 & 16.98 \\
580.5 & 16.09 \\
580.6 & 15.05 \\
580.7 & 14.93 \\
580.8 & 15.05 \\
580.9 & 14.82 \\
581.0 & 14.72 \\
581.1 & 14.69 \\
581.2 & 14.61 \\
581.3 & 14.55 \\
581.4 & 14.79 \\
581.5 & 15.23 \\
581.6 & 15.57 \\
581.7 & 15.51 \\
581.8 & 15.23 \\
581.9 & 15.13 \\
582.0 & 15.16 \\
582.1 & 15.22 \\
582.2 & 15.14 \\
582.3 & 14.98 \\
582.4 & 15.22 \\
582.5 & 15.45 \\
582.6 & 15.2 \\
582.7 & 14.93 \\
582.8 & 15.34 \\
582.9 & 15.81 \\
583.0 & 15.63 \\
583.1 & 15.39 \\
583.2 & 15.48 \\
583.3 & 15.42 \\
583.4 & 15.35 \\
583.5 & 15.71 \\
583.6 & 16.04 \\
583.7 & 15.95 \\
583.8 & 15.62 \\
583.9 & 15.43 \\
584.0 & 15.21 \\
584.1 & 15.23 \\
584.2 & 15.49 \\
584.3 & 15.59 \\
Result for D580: -0.107 nm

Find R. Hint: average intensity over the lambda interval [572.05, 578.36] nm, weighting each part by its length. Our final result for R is 15.1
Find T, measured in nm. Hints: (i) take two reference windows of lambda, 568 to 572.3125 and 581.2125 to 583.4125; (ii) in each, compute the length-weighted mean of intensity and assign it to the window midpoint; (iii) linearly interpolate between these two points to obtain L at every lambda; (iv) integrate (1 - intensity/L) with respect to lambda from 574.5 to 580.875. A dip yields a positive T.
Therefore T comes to -0.11 nm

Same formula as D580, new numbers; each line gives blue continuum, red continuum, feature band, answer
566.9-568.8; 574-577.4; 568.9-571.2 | 0.132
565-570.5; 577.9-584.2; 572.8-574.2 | -0.036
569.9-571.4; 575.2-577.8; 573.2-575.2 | -0.089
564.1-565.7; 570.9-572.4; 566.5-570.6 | -0.061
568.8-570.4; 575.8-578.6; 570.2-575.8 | 0.009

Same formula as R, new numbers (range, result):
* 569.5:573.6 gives 14.6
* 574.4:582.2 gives 15.1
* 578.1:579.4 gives 14.6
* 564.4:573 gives 14.6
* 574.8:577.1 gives 15.2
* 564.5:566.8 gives 14.4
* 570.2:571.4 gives 13.6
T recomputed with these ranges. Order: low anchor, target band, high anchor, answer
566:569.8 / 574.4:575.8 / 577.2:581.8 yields 0.00 nm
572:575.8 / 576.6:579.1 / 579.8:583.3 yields 0.06 nm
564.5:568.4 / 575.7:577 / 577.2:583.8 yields -0.02 nm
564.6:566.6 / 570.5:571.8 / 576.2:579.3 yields 0.07 nm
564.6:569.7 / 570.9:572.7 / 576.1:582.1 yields 0.04 nm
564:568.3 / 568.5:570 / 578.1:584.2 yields 0.01 nm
